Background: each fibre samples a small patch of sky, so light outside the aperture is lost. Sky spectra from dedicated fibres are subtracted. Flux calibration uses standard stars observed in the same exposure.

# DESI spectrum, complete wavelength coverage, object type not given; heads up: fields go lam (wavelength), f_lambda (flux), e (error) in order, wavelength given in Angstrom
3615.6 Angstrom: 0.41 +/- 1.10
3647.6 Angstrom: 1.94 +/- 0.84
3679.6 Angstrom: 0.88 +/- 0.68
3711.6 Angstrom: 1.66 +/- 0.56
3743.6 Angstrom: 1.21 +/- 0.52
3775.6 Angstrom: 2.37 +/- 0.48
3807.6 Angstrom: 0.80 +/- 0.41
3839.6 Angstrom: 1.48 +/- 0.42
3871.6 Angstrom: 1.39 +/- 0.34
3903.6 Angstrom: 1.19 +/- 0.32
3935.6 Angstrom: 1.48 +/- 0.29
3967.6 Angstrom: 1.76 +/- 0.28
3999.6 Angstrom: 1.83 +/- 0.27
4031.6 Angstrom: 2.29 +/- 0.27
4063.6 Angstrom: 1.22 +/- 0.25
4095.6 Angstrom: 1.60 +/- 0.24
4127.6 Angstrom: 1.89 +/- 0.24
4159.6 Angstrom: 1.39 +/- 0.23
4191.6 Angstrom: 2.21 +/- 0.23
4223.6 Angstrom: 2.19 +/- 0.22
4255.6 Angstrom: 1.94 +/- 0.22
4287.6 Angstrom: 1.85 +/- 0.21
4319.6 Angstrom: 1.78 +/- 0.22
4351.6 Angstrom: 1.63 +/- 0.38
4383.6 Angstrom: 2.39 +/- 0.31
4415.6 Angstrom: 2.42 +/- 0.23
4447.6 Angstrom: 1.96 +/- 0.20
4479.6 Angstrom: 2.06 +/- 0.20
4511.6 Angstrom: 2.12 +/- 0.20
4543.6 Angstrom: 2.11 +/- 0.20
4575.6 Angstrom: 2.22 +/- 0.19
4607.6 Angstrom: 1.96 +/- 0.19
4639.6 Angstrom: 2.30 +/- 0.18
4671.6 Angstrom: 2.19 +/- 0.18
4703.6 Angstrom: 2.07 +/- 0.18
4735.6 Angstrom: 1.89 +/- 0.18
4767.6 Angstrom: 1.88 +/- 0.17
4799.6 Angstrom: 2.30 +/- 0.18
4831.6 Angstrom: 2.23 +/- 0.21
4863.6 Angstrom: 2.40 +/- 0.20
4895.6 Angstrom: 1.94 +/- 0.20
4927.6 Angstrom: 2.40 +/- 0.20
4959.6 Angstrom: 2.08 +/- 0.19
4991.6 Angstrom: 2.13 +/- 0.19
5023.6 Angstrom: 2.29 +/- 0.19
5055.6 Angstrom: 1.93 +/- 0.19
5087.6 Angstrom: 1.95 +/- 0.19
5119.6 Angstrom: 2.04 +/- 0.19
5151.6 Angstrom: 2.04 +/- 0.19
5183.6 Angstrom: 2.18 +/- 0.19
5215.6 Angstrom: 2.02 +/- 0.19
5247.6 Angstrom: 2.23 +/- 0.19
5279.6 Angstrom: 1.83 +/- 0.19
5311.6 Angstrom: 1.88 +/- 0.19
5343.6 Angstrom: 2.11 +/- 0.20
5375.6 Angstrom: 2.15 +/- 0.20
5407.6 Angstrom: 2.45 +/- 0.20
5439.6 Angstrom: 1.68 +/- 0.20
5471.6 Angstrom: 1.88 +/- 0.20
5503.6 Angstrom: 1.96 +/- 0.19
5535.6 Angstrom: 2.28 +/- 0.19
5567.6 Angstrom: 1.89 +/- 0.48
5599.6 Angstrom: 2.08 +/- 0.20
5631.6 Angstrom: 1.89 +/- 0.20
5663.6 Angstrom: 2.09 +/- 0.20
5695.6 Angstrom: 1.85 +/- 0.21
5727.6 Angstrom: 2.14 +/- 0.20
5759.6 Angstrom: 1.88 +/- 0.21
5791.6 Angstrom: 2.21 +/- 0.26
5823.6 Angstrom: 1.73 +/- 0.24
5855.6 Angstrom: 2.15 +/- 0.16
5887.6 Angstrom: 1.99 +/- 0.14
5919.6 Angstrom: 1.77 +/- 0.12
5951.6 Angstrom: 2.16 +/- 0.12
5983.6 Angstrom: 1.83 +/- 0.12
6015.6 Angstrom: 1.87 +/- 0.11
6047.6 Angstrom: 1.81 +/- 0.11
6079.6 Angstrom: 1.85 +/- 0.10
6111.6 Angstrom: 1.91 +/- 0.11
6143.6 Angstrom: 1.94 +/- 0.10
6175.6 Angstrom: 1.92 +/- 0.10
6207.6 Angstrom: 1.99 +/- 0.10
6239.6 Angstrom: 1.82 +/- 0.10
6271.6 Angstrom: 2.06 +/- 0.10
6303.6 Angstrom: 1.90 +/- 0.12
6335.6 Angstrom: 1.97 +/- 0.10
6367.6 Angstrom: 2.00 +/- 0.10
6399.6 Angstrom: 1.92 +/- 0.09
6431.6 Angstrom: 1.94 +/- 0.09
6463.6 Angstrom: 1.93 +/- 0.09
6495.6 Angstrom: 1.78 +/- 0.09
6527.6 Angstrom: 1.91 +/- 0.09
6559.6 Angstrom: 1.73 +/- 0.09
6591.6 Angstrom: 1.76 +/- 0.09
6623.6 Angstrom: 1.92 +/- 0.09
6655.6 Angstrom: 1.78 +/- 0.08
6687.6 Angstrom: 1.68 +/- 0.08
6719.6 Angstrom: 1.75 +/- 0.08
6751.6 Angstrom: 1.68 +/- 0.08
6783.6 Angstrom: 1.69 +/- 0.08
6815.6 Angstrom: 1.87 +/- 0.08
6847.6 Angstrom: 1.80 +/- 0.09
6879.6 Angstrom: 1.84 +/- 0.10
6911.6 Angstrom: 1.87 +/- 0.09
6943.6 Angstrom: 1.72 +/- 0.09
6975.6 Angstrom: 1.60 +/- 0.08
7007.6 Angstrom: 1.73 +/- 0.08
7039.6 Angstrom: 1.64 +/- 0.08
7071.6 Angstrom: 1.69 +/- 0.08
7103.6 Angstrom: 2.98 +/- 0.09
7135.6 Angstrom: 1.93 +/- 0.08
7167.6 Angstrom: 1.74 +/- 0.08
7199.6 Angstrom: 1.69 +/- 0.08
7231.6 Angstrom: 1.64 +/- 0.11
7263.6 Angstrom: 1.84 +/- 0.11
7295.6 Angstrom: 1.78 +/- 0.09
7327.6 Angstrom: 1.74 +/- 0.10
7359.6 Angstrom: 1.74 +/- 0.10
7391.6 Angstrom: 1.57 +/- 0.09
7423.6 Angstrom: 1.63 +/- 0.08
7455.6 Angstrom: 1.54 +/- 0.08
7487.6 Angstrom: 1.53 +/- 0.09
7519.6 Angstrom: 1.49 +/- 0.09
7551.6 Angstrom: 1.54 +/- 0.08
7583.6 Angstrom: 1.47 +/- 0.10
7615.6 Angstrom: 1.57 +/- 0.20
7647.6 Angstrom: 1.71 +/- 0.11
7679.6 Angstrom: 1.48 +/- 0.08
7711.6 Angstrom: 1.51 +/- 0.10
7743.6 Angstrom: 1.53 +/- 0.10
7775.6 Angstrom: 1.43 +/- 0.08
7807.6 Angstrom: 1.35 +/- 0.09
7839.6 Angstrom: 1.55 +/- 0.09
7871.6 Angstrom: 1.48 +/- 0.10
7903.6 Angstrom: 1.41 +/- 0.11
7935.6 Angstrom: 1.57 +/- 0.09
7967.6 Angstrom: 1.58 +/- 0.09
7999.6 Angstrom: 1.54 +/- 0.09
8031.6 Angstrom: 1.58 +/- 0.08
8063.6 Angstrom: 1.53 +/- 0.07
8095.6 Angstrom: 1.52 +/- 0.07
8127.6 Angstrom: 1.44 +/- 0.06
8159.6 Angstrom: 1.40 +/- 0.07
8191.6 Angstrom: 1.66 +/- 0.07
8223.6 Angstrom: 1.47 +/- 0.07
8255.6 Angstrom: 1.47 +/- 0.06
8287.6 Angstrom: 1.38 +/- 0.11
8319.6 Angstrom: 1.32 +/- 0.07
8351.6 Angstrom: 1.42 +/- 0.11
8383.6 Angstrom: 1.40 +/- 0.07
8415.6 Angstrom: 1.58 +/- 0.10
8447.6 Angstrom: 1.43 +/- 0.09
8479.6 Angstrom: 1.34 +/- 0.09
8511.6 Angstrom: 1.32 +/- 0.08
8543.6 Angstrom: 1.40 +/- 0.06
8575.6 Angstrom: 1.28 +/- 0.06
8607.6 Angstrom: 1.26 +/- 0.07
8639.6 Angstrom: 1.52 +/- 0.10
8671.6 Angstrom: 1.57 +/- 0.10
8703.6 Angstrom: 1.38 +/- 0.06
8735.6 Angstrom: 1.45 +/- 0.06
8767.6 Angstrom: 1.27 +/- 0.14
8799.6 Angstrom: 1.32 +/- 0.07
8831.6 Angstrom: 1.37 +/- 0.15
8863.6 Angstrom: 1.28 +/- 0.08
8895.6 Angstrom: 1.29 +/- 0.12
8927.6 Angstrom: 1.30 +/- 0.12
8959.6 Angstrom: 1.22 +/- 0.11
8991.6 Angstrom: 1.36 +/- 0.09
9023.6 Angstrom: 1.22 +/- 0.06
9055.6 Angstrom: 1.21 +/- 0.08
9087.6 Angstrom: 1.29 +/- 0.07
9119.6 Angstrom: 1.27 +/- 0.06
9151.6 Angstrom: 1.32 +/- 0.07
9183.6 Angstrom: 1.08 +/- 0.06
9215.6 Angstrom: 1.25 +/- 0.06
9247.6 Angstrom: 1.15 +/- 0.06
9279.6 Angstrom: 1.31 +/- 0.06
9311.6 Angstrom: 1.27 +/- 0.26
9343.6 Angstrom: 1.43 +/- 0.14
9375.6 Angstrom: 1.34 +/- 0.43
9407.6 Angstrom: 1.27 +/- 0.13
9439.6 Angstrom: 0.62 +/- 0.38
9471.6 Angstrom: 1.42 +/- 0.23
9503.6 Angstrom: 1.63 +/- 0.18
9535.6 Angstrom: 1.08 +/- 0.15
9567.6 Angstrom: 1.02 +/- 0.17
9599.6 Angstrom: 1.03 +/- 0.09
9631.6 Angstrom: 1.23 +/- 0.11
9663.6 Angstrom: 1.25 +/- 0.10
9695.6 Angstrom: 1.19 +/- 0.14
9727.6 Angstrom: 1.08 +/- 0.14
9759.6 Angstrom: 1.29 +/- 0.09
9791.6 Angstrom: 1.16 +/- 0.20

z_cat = 0.08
